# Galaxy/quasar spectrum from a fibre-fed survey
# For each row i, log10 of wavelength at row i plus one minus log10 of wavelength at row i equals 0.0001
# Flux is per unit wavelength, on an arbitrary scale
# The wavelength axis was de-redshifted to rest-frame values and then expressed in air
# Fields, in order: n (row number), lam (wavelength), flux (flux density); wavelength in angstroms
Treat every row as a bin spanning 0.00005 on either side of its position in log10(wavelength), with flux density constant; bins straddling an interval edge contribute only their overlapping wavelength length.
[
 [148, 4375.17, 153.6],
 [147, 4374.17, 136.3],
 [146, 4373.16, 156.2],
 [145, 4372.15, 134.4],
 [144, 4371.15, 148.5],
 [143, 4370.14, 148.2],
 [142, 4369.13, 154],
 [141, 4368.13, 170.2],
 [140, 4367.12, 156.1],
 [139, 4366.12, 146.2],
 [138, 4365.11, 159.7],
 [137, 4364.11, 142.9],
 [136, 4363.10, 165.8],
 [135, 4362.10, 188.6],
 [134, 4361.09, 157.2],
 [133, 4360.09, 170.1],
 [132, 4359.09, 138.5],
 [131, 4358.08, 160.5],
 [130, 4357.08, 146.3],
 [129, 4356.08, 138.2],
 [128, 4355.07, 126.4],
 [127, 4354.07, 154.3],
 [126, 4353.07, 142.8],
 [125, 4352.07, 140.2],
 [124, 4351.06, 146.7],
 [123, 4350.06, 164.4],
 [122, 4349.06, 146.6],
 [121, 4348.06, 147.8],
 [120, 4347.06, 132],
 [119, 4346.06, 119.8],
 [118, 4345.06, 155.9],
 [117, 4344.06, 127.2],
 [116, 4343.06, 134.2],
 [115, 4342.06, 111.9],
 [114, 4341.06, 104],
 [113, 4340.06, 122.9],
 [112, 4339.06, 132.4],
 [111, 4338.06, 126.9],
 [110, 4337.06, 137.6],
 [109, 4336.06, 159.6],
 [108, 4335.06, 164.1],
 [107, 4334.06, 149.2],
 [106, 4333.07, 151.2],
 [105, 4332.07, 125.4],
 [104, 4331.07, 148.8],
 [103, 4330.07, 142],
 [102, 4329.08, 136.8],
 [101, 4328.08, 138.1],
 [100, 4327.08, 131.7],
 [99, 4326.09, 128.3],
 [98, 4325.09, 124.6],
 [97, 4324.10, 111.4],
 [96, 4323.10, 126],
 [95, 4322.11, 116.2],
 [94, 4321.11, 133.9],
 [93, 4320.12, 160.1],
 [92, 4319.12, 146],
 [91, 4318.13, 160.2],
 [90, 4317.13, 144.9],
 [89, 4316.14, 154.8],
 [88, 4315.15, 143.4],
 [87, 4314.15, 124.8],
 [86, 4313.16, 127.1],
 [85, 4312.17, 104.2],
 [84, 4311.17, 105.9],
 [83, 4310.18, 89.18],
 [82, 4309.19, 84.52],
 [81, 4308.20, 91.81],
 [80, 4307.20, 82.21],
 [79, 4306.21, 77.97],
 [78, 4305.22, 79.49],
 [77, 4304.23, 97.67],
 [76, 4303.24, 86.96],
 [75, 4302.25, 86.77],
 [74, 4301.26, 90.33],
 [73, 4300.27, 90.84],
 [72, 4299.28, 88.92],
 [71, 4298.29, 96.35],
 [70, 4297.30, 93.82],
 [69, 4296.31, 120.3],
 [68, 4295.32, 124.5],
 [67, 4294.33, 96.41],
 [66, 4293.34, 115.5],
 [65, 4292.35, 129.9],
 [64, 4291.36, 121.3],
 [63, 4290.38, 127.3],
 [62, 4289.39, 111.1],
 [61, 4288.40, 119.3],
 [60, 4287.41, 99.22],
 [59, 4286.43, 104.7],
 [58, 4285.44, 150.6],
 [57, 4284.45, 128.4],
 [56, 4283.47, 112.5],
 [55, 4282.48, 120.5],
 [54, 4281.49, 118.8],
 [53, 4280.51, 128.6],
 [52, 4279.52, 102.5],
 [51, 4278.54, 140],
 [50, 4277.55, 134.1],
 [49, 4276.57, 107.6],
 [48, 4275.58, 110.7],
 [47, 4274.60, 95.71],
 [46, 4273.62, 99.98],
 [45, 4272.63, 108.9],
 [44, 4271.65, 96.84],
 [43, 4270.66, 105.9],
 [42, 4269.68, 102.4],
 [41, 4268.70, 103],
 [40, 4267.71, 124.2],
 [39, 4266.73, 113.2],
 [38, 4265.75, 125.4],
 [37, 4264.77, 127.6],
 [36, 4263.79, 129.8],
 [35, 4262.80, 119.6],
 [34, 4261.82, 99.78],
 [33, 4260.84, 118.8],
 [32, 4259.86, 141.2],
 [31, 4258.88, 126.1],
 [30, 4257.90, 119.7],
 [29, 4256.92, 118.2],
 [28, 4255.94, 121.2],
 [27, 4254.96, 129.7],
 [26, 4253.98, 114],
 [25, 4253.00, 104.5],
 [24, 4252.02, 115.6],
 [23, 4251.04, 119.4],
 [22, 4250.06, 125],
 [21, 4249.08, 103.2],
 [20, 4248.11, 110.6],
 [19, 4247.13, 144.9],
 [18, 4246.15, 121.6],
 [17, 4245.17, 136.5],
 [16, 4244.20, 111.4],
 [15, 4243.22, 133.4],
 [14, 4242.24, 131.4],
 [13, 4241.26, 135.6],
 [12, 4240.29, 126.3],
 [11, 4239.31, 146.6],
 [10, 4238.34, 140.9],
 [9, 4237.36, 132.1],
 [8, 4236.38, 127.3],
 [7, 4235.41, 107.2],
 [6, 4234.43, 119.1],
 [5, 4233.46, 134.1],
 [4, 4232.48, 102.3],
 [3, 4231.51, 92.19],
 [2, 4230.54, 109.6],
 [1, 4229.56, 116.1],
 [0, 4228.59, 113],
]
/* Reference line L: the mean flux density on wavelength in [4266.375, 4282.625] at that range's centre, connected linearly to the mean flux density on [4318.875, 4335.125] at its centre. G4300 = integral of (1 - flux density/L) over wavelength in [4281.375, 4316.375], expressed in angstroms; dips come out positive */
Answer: 4.4 angstroms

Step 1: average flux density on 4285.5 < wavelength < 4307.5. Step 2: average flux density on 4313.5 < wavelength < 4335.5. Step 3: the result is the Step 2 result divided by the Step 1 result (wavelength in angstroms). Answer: 1.35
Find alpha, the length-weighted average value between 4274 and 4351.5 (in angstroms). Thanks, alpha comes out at 122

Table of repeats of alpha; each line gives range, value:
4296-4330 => 114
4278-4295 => 119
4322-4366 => 141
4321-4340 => 136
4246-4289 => 117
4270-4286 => 116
